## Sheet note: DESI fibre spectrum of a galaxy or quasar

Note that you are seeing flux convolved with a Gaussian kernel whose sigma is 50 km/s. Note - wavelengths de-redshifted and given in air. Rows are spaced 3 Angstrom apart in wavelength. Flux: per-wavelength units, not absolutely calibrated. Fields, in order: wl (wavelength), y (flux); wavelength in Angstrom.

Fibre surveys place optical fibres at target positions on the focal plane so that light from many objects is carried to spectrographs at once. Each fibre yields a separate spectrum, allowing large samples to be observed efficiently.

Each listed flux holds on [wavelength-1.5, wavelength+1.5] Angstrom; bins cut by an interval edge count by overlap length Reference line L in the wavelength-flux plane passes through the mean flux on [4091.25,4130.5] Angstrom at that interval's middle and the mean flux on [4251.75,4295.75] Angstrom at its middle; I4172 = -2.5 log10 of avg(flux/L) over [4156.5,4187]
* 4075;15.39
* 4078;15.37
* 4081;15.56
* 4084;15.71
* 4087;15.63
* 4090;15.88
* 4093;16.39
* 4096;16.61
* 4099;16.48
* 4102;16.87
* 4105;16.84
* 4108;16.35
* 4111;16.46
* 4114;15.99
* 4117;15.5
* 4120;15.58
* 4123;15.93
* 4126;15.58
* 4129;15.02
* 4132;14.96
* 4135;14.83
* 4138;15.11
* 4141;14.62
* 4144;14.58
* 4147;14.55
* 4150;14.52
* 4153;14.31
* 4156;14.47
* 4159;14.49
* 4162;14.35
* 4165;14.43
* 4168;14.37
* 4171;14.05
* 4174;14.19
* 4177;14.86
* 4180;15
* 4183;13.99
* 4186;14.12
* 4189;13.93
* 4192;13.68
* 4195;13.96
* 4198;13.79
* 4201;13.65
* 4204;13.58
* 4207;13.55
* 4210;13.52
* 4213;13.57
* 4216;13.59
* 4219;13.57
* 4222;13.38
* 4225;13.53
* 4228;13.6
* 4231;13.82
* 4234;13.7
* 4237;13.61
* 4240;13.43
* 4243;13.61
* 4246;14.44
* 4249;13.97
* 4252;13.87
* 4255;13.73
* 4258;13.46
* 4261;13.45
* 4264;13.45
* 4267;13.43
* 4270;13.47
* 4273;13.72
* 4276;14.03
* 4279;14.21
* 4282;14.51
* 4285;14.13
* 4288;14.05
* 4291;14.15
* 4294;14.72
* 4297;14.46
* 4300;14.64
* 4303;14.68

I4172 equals 0.07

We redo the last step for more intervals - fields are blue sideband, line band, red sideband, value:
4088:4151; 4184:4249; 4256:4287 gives 0.06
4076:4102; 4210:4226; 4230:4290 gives 0.06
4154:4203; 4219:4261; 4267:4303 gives 0.04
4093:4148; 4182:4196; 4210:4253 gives 0.04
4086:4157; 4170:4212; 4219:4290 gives 0.05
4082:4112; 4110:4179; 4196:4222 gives 0.02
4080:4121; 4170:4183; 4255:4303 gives 0.05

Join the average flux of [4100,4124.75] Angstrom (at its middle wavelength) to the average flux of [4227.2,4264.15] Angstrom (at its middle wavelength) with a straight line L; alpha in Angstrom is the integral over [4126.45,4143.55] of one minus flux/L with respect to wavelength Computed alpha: 0.9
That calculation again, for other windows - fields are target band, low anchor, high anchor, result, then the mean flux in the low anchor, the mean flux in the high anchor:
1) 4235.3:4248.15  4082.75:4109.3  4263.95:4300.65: 0.7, 16.3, 14.1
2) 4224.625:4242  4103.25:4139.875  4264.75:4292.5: 1.0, 15.7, 14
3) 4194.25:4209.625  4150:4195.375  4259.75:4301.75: 0.6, 14.3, 14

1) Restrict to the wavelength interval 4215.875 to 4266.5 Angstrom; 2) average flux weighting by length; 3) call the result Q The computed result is 13.7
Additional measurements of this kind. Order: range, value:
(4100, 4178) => 15.1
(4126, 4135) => 15.1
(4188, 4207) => 13.7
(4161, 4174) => 14.3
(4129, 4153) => 14.7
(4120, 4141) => 15.2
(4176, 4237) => 13.8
